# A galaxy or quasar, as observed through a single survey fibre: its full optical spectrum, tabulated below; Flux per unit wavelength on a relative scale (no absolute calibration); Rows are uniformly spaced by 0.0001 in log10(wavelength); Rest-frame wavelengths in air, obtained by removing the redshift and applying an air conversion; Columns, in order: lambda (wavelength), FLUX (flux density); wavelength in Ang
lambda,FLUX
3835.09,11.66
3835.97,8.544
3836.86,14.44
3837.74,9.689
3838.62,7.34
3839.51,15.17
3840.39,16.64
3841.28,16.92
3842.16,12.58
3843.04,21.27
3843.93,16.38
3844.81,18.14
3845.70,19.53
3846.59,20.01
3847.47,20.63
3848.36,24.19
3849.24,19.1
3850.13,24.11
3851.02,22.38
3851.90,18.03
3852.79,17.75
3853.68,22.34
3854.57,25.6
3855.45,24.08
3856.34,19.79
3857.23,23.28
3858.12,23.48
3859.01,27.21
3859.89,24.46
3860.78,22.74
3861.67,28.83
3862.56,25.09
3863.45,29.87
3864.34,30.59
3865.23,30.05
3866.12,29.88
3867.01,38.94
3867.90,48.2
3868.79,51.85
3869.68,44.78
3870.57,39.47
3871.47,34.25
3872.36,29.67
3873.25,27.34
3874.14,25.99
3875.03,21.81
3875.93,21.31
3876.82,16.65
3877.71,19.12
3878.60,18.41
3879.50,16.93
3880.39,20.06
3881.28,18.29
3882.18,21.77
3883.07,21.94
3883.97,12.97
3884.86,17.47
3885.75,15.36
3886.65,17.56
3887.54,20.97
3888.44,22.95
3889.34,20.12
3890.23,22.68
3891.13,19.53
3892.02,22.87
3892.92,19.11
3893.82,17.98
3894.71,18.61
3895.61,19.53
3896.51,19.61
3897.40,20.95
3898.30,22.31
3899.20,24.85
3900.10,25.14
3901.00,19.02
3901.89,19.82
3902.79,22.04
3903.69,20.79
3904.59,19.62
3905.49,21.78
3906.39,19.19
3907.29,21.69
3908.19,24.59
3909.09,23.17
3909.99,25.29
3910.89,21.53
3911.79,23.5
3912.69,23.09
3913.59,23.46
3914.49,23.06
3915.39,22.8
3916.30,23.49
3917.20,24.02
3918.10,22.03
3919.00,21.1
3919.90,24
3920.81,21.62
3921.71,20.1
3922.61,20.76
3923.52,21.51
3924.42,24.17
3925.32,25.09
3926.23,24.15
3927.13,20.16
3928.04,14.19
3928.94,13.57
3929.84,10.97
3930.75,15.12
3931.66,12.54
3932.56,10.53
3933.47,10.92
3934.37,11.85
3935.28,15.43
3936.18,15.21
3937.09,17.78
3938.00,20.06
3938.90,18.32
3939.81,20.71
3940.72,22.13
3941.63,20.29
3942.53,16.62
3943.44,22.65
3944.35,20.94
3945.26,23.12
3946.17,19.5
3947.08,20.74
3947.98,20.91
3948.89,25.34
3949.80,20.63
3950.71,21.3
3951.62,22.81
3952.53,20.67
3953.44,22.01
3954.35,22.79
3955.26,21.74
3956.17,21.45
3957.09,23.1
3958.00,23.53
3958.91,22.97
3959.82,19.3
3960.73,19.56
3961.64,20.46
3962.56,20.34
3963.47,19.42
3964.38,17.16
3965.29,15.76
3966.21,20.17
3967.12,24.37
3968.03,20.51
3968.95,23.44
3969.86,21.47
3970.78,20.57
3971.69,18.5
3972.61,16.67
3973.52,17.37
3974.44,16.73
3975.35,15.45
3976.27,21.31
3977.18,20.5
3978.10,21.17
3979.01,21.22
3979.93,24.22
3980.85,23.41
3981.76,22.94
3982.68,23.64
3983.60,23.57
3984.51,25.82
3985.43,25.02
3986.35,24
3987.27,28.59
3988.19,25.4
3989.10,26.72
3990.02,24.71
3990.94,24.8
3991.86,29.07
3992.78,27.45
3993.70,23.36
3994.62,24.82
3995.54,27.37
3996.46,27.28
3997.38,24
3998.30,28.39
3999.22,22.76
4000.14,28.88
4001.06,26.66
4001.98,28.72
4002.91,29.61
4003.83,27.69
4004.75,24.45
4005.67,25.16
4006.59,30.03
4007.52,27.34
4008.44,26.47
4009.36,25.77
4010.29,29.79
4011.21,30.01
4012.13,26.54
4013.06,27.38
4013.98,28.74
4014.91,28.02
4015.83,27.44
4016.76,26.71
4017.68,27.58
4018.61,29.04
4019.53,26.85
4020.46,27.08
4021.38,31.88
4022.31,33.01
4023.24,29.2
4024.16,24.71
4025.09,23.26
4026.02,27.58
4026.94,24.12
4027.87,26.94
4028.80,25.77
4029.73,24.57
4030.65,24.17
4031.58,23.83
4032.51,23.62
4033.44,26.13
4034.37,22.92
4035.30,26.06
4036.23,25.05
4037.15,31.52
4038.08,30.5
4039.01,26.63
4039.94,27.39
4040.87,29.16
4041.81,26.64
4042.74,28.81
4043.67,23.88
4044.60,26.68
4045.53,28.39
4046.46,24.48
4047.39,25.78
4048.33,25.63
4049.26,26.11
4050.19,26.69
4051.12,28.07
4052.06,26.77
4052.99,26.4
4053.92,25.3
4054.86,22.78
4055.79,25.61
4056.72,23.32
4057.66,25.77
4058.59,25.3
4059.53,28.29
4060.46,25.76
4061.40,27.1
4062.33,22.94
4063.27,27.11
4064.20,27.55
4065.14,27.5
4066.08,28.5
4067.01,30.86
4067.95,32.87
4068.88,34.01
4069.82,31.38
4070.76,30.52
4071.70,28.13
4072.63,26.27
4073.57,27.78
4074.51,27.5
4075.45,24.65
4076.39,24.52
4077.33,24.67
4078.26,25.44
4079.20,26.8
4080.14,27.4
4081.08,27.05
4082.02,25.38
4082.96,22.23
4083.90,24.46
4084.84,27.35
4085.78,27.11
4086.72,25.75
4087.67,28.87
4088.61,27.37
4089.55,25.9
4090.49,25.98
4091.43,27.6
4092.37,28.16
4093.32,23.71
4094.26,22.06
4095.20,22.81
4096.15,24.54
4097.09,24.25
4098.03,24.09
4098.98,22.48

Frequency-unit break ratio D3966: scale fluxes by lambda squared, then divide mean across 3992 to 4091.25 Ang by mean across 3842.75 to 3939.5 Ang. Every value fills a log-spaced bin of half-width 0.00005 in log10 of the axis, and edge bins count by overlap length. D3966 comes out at 1.3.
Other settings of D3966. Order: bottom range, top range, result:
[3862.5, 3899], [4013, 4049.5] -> 1.17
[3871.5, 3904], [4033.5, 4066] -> 1.38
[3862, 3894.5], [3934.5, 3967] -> 0.84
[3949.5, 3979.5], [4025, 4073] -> 1.37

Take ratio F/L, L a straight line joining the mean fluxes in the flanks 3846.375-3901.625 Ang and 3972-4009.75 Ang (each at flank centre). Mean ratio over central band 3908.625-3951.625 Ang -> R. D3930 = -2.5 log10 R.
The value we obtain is 0.21 mag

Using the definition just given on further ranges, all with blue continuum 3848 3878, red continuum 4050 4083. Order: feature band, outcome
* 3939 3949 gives 0.287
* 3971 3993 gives 0.191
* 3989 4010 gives 0.021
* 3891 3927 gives 0.240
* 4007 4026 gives -0.029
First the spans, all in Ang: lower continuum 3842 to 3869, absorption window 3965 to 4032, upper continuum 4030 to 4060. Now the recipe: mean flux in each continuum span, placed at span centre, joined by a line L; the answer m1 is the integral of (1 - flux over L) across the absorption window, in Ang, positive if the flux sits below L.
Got 2.2 Ang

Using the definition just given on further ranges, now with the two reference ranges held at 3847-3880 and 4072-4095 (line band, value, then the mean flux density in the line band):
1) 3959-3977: 4.7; 19.5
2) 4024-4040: 0.2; 25.8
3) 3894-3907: 2.8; 20.9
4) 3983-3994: 0.2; 25.7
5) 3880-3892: 3.2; 19.5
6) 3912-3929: 2.9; 21.9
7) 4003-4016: -0.7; 27.6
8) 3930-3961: 8.2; 19.4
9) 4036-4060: -0.4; 26.6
